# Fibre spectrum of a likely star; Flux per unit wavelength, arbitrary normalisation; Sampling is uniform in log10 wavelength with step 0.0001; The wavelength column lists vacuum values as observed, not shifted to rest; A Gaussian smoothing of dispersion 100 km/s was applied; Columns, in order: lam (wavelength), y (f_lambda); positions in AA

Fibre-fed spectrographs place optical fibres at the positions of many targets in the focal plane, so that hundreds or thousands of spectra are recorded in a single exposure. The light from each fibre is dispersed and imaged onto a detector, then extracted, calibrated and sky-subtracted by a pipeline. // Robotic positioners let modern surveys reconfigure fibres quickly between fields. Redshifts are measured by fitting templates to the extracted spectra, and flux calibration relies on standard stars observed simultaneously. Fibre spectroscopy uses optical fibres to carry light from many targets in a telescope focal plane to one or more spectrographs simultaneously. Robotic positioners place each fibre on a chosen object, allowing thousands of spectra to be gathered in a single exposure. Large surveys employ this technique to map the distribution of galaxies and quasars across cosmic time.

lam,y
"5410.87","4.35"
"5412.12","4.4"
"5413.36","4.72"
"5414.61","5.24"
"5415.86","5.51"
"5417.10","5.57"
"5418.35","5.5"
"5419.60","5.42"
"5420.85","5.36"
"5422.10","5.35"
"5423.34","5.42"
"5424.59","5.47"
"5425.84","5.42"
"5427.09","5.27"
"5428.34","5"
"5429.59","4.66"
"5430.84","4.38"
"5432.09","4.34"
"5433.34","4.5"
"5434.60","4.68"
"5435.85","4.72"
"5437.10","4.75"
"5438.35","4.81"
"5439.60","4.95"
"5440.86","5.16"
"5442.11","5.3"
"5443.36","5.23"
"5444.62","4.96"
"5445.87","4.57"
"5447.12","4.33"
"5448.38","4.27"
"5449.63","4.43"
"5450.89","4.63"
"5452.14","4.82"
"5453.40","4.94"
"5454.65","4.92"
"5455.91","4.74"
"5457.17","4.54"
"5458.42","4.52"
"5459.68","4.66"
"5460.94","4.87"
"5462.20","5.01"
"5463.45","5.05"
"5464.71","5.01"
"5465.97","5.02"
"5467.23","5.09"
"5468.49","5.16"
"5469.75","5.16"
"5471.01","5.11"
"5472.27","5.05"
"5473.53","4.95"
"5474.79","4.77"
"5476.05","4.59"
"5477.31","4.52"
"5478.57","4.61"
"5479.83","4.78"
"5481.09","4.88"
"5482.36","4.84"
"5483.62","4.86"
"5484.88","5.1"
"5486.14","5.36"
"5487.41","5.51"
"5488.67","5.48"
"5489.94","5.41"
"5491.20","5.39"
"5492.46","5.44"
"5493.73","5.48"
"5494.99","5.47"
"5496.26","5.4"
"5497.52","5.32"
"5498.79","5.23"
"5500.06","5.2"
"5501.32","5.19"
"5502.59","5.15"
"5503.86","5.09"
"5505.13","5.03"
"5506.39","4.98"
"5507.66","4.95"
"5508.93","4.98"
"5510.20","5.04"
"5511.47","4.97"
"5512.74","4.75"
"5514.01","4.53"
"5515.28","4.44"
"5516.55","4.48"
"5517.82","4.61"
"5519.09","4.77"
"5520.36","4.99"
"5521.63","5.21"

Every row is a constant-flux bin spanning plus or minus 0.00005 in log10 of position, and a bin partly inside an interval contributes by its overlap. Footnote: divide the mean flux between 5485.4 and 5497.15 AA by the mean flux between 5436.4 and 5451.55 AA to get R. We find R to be 1.1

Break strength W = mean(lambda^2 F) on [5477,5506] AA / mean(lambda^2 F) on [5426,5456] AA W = 1.10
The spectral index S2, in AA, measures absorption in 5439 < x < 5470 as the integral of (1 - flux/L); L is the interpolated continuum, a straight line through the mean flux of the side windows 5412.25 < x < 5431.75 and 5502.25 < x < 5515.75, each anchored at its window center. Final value 1.4 AA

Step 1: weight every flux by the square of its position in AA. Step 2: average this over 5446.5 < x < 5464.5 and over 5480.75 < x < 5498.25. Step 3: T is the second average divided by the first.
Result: 1.14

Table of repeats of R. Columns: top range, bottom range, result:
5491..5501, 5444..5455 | 1.15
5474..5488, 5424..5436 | 1.01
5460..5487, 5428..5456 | 1.04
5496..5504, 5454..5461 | 1.11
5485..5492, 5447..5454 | 1.18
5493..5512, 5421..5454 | 1.06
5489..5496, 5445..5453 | 1.20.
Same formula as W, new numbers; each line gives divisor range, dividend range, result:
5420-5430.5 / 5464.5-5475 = 0.98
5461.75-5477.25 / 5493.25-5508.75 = 1.06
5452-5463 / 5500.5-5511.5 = 1.07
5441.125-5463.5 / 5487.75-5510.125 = 1.12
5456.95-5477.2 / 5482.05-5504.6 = 1.09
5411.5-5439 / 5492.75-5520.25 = 1.03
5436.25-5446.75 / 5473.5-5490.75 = 1.02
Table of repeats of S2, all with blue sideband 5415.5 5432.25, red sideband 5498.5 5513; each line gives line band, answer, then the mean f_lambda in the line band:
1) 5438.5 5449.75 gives 0.8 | 4.82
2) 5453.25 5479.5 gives 1.3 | 4.87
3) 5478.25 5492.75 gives -0.2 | 5.14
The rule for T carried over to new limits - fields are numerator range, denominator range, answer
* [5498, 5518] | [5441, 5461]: 1.06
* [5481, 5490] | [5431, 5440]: 1.13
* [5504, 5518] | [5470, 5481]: 1.01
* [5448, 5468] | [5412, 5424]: 0.92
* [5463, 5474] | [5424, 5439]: 1.06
